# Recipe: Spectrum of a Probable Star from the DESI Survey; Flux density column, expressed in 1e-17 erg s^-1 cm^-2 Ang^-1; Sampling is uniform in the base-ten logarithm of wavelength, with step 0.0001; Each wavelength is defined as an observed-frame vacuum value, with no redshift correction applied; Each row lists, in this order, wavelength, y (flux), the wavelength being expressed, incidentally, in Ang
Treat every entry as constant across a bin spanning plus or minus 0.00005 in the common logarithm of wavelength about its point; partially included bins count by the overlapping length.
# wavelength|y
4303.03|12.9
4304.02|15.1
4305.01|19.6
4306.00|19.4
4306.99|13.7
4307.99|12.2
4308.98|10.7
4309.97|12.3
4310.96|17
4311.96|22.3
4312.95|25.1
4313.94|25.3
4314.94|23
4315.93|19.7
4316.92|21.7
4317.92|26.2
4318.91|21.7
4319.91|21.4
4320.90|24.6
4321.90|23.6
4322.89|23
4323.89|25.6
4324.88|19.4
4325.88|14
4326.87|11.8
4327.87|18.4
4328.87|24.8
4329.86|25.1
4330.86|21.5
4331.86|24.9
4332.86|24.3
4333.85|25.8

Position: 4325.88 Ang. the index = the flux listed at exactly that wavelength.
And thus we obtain 14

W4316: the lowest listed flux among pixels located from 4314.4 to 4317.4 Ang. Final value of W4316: 19.7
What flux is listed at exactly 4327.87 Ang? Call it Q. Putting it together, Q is 18.4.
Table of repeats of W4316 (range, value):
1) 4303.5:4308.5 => 12.2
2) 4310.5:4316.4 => 17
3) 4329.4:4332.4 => 21.5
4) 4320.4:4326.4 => 14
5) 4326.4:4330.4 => 11.8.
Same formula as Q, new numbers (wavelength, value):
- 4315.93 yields 19.7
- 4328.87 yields 24.8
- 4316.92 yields 21.7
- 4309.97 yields 12.3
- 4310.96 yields 17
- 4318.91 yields 21.7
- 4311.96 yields 22.3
